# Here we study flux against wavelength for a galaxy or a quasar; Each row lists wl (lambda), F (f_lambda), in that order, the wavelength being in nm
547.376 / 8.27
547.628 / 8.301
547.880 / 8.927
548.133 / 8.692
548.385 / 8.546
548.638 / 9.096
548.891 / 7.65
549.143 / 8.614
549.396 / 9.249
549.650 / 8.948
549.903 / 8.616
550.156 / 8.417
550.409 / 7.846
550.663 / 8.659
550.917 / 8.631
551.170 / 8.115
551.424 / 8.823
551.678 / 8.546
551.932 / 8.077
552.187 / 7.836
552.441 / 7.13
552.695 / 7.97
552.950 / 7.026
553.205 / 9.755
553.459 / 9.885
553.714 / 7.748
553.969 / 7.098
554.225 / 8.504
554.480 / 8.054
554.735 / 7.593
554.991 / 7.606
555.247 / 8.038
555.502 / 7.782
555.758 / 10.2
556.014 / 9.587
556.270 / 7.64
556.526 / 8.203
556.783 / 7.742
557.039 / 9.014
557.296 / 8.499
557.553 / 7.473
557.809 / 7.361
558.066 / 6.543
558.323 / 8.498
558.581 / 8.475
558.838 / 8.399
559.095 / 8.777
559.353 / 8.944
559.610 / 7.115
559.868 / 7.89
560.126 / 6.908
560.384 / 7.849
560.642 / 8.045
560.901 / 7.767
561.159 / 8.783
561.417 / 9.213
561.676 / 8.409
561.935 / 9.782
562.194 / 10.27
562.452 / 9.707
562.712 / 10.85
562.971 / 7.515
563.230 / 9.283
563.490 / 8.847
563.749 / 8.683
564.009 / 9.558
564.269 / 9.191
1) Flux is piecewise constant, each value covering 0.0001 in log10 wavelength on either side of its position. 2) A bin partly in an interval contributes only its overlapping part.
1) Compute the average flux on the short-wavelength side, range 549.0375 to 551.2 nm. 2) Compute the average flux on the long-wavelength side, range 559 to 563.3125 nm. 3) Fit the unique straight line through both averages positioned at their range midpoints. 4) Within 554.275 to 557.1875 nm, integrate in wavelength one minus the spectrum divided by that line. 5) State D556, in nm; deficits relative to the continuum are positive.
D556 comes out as 0.10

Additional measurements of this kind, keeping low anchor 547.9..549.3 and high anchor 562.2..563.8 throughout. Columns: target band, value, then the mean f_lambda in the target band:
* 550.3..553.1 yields 0.21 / 8.07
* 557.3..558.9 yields 0.21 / 7.82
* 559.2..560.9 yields 0.24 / 7.8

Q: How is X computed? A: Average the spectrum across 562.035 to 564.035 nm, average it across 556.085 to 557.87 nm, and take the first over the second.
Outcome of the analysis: 1.2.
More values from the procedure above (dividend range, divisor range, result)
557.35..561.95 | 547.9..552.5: 0.96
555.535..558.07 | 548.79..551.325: 0.98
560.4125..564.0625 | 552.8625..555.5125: 1.11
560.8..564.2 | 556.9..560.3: 1.14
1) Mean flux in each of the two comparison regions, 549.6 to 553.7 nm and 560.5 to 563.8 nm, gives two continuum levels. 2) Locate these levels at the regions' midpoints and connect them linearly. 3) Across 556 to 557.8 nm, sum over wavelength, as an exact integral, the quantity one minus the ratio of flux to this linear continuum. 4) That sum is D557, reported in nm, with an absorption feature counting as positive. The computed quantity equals 0.11 nm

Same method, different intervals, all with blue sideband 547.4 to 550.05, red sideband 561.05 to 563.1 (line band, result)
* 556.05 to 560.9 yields 0.609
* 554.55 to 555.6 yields 0.140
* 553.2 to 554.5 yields 0.070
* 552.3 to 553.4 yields 0.096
